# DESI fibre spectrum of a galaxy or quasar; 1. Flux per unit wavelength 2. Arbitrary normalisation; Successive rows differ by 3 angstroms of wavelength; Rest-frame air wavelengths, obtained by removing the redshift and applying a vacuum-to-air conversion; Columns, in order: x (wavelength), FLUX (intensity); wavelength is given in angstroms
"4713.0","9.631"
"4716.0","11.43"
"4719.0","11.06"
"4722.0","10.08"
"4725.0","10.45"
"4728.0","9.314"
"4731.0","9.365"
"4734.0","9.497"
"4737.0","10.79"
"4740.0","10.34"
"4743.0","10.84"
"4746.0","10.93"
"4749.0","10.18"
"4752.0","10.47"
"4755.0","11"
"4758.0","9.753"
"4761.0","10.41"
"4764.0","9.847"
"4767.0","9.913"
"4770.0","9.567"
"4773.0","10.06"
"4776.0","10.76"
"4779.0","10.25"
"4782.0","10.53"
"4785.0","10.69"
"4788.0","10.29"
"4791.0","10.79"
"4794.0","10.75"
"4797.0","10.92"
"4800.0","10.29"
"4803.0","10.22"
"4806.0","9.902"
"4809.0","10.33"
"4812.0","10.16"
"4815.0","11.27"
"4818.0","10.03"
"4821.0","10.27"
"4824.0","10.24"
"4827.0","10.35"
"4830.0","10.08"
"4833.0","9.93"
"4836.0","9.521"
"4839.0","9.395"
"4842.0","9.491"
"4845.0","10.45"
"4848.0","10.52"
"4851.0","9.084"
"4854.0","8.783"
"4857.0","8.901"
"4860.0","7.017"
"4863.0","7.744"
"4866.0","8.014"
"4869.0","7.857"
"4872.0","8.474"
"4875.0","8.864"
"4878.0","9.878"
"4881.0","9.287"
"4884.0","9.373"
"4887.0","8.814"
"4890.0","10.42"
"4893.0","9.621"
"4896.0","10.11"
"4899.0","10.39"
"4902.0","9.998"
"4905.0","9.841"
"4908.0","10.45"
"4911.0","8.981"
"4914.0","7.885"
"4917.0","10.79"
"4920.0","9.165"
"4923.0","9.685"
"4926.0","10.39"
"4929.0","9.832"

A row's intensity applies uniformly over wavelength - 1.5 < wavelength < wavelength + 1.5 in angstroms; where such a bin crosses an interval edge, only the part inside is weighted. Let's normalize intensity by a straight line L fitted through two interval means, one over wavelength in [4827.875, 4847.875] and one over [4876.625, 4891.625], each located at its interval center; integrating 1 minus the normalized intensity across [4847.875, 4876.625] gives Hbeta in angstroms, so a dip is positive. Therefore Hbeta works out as 3.8 angstroms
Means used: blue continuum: 9.88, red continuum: 9.55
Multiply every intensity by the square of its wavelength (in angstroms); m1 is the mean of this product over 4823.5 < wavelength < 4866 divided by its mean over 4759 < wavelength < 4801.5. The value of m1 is 0.9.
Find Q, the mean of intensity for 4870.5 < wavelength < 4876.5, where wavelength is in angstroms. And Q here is 8.67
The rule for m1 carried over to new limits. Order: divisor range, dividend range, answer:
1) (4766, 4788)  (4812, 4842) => 1.00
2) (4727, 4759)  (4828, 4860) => 0.97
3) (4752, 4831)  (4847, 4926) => 0.93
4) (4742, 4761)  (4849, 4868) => 0.83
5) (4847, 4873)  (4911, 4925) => 1.14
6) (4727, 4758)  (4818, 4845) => 1.01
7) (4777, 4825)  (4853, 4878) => 0.82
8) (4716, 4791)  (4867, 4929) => 0.98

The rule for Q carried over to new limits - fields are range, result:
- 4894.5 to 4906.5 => 10.1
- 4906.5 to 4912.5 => 9.72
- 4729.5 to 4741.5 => 10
